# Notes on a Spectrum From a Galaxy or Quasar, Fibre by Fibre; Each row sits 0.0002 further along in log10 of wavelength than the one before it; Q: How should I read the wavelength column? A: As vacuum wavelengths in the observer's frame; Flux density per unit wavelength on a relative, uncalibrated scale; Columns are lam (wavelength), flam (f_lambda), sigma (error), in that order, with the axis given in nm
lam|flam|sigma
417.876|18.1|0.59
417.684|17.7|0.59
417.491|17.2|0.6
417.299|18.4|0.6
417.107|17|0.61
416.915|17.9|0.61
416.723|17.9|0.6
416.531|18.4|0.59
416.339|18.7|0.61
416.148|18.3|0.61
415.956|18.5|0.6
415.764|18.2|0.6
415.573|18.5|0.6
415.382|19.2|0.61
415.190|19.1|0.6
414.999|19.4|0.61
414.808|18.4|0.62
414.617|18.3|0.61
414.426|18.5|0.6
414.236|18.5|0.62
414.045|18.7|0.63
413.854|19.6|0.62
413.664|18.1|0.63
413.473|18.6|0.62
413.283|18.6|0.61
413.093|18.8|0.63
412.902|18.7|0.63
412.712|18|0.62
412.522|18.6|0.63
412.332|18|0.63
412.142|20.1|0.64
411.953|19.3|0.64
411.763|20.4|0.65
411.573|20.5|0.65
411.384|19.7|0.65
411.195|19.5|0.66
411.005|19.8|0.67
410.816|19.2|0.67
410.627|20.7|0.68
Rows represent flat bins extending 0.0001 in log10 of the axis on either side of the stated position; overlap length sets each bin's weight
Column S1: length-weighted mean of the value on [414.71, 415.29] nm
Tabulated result 18.9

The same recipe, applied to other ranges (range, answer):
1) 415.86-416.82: 18.4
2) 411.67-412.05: 19.9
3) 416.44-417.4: 17.9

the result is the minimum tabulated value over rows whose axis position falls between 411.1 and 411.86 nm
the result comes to 19.5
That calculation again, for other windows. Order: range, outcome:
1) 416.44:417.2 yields 17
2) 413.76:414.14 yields 18.7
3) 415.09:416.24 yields 18.2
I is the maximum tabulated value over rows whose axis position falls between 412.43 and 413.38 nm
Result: 18.8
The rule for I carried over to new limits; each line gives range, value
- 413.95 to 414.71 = 18.7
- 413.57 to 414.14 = 19.6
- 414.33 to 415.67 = 19.4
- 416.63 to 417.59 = 18.4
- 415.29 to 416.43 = 19.2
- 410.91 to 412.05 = 20.5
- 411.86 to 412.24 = 20.1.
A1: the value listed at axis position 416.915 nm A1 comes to 17.9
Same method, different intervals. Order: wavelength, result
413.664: 18.1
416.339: 18.7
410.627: 20.7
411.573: 20.5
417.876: 18.1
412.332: 18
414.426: 18.5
